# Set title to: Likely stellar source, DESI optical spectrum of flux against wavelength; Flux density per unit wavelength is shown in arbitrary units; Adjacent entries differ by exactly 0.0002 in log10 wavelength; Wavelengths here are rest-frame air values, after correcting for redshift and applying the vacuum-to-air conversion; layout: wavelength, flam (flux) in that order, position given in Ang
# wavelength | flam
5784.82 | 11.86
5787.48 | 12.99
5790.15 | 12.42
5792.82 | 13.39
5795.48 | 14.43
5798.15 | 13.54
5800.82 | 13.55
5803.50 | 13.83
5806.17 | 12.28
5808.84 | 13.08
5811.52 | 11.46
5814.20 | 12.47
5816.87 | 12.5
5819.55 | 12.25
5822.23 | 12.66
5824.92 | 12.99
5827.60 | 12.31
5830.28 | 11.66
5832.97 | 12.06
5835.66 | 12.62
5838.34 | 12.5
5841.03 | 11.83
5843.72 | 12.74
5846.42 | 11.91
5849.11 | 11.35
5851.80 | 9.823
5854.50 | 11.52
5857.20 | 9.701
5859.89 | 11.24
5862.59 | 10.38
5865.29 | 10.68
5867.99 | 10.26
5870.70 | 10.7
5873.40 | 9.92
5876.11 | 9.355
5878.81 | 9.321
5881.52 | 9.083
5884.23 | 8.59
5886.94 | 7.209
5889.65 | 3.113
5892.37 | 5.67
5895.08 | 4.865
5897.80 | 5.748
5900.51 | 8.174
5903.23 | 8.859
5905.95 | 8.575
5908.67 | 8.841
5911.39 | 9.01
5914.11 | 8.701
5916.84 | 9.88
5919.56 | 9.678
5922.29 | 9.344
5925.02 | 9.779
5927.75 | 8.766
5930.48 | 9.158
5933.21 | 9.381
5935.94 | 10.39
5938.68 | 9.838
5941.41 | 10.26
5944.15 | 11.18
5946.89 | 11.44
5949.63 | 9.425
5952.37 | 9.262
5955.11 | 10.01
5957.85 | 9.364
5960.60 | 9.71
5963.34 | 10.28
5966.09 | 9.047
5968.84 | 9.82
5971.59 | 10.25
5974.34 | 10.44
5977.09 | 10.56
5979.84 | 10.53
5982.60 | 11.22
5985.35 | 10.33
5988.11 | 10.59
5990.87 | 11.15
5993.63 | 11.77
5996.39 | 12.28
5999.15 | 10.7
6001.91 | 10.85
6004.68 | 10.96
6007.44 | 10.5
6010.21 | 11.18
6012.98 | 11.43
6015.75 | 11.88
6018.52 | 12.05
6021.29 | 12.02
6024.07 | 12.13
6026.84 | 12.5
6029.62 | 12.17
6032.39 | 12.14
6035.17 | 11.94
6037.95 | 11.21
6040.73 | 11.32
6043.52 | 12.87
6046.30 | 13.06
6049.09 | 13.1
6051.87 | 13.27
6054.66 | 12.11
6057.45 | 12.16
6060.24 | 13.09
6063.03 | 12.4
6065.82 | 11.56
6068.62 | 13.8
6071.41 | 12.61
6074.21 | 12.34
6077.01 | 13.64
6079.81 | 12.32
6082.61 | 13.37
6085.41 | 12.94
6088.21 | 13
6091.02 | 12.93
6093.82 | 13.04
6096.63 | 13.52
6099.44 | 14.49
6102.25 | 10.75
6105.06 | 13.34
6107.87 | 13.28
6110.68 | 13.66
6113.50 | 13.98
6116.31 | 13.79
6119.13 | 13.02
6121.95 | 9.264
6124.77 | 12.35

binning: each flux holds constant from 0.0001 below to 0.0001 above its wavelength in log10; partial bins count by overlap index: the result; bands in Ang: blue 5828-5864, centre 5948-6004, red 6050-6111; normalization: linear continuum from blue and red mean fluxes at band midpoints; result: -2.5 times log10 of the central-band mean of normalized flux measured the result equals 0.18 mag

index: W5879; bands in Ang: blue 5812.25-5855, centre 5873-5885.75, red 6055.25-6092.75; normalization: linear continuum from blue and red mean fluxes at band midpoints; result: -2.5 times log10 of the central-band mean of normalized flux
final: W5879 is 0.31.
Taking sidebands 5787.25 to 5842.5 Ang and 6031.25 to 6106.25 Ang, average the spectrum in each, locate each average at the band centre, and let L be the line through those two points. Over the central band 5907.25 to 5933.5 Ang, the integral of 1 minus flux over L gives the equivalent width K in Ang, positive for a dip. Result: 7.1 Ang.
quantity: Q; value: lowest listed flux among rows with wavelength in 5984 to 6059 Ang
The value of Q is 10.33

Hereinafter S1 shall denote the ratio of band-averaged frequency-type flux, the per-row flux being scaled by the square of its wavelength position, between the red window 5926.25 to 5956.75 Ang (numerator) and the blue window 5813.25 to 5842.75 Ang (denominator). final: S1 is 0.83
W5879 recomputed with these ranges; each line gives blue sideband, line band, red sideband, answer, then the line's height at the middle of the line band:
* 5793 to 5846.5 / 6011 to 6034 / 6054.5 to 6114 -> 0.07 mag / 12.9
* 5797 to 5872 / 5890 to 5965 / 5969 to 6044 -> 0.27 mag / 11.6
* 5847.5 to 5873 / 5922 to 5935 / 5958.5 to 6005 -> 0.14 mag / 10.6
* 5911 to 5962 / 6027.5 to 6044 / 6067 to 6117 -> 0.00 mag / 11.9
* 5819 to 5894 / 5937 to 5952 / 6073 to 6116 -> 0.11 mag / 11.4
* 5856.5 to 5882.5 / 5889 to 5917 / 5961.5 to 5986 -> 0.34 mag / 10.1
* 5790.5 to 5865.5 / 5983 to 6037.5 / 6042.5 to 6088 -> 0.10 mag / 12.7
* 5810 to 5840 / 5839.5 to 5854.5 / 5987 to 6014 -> 0.06 mag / 12.2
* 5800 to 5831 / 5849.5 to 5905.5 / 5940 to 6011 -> 0.33 mag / 11.8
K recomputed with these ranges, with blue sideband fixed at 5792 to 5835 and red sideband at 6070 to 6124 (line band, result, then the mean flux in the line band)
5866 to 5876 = 2.0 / 10.2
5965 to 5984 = 3.8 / 10.3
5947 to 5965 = 4.3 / 9.79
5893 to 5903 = 4.9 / 6.52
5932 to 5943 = 2.4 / 10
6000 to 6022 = 2.6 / 11.3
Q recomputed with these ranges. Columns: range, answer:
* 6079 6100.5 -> 12.32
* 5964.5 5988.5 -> 9.047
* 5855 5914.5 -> 3.113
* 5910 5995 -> 8.701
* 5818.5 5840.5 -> 11.66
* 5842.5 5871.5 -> 9.701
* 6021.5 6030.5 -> 12.13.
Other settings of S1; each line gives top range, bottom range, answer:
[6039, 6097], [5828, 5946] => 1.41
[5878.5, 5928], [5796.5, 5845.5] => 0.66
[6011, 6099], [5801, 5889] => 1.20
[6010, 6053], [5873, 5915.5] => 1.64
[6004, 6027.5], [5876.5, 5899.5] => 1.78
